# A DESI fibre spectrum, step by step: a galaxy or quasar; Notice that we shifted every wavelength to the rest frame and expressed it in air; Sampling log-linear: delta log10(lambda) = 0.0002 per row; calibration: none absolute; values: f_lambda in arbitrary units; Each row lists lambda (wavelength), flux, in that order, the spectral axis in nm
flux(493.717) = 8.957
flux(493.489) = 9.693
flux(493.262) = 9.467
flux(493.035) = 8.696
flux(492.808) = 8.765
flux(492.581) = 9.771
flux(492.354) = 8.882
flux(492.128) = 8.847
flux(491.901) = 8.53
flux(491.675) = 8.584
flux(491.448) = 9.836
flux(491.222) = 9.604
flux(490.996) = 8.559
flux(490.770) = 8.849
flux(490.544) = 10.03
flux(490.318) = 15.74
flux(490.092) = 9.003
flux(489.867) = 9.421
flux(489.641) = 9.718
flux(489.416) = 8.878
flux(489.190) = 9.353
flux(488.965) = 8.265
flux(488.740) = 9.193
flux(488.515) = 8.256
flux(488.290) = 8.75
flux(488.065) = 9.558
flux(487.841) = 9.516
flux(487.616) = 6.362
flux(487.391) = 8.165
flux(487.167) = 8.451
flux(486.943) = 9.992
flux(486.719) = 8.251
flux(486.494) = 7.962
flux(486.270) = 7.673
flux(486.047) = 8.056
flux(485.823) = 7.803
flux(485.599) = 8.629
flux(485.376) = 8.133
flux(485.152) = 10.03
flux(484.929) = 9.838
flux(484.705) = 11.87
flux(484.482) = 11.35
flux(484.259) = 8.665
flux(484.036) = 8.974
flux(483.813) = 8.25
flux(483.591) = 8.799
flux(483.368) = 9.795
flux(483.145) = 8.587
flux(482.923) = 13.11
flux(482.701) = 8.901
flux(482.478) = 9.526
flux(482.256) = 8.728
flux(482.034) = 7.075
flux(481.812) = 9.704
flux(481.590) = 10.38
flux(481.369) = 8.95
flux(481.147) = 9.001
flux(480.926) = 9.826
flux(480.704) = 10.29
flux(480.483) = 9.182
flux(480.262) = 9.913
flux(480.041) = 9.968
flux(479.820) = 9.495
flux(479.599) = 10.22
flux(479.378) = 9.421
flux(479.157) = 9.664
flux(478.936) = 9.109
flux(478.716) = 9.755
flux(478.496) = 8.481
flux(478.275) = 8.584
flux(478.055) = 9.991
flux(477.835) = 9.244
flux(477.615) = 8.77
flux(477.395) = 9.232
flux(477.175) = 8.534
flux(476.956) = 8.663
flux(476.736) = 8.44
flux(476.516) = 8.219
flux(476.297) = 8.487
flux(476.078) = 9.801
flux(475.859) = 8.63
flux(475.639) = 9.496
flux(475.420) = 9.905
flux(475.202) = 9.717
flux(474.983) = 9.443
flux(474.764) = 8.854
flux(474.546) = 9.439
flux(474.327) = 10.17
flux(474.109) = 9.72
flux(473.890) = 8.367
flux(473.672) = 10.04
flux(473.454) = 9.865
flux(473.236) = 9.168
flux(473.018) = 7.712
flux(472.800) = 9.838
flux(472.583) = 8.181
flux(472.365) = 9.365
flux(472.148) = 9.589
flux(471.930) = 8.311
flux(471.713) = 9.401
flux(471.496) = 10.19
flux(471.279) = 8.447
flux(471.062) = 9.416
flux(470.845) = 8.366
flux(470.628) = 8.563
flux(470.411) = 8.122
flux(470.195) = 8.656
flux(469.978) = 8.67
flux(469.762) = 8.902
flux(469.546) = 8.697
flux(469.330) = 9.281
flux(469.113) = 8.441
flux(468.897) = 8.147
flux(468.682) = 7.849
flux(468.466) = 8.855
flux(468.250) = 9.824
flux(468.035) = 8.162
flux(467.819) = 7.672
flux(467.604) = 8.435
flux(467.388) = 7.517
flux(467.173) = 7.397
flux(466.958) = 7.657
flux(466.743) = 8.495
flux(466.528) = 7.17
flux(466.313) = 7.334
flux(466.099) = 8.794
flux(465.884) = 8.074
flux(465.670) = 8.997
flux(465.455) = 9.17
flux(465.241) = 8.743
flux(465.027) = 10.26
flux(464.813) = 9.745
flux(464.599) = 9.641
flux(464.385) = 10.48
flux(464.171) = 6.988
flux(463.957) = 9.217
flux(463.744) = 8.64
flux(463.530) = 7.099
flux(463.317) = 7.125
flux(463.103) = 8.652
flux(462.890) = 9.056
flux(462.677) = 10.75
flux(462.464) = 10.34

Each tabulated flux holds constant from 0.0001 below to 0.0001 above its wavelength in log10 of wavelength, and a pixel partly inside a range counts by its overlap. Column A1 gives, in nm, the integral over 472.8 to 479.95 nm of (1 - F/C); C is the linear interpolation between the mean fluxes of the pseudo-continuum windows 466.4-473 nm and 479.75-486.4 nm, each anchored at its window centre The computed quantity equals -0.21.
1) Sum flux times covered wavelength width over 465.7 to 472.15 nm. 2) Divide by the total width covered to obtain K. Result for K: 8.47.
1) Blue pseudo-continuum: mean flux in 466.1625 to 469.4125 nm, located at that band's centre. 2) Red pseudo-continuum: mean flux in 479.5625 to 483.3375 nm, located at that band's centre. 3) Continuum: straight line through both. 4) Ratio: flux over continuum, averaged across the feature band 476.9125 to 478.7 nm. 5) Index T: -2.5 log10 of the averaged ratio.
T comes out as 0.02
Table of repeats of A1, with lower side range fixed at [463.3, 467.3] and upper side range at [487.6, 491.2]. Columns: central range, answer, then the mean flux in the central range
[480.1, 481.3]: -0.07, 9.63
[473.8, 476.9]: -0.10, 9.18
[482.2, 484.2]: -0.05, 9.41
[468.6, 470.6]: 0.03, 8.54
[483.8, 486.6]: 0.07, 9.05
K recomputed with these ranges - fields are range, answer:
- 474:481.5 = 9.32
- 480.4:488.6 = 9.09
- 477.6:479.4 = 9.24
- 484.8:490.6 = 9.04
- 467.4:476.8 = 8.94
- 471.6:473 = 9.03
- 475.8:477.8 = 8.78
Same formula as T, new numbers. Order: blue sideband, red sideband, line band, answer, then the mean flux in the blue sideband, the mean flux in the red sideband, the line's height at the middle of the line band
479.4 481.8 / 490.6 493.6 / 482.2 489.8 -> 0.045 mag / 9.71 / 9.1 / 9.43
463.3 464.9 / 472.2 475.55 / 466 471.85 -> 0.068 mag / 8.69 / 9.33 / 9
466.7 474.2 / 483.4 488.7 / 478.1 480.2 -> -0.076 mag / 8.72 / 8.86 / 8.8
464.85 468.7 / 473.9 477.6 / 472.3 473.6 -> -0.016 mag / 8.39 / 9.14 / 8.91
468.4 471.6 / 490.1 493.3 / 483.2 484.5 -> 0.015 mag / 8.7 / 9.56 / 9.25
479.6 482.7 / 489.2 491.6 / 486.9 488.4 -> 0.134 mag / 9.4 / 9.91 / 9.76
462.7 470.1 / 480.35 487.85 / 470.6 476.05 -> -0.057 mag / 8.53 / 9.11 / 8.76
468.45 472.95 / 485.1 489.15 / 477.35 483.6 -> -0.099 mag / 8.81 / 8.5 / 8.62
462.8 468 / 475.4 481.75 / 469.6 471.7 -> -0.008 mag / 8.42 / 9.29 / 8.77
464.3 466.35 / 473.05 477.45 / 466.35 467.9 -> 0.184 mag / 9.17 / 9.18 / 9.17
